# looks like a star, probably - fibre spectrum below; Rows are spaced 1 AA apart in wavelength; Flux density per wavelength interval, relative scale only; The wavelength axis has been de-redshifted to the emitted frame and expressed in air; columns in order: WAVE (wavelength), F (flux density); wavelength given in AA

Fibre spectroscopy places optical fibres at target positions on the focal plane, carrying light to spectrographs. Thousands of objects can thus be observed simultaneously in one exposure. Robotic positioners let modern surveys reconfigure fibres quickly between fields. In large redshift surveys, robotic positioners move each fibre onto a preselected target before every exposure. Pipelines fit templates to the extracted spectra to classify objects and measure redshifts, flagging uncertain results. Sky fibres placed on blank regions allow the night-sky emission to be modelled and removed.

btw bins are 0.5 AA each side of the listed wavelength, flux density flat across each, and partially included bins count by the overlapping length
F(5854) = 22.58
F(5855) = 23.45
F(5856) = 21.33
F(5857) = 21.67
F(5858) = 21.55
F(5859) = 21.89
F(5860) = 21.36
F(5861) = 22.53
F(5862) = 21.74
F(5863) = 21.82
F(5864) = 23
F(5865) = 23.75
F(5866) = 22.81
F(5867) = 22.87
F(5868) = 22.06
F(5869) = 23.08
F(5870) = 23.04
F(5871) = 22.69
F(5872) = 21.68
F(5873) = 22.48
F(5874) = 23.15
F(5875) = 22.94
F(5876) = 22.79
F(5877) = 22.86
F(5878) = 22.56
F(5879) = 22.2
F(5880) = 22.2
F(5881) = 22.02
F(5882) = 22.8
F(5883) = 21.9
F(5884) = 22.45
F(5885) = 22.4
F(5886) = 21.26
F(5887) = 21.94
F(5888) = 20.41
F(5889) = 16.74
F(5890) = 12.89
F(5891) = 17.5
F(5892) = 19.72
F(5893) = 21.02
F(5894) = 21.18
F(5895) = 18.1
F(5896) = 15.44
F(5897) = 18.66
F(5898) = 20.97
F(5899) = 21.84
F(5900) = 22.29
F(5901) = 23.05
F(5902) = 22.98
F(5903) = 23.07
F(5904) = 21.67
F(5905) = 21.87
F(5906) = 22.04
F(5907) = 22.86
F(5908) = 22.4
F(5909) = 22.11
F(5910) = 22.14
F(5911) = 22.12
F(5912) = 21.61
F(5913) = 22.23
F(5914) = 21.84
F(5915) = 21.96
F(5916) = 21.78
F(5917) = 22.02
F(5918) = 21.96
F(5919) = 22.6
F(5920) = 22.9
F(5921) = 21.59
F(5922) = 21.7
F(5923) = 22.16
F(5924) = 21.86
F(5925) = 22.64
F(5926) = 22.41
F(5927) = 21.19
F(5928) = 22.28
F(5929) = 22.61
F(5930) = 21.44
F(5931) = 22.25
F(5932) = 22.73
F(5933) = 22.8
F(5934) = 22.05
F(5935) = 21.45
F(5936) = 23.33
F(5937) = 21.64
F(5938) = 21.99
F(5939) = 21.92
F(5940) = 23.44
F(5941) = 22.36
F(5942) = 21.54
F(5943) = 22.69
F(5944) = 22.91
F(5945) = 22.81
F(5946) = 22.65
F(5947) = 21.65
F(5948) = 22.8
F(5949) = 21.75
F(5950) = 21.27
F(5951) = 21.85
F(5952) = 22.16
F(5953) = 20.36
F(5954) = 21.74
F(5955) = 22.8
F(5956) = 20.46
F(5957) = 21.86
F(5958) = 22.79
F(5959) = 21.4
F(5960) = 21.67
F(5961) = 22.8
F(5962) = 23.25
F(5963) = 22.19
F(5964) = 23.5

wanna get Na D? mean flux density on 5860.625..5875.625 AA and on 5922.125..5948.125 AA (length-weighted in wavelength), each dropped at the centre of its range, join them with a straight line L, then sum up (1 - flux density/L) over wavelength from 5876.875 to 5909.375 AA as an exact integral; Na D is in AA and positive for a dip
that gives 2.2 AA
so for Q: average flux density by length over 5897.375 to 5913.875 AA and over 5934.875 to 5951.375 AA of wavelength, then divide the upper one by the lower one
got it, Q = 1.00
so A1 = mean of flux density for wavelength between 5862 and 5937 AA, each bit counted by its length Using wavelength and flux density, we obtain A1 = 21.7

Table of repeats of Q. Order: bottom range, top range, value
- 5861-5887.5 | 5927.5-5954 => 0.99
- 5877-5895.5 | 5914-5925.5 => 1.07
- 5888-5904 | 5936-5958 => 1.12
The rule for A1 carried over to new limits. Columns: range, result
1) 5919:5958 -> 22.1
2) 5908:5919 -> 22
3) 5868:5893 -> 21.4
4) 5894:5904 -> 20.8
